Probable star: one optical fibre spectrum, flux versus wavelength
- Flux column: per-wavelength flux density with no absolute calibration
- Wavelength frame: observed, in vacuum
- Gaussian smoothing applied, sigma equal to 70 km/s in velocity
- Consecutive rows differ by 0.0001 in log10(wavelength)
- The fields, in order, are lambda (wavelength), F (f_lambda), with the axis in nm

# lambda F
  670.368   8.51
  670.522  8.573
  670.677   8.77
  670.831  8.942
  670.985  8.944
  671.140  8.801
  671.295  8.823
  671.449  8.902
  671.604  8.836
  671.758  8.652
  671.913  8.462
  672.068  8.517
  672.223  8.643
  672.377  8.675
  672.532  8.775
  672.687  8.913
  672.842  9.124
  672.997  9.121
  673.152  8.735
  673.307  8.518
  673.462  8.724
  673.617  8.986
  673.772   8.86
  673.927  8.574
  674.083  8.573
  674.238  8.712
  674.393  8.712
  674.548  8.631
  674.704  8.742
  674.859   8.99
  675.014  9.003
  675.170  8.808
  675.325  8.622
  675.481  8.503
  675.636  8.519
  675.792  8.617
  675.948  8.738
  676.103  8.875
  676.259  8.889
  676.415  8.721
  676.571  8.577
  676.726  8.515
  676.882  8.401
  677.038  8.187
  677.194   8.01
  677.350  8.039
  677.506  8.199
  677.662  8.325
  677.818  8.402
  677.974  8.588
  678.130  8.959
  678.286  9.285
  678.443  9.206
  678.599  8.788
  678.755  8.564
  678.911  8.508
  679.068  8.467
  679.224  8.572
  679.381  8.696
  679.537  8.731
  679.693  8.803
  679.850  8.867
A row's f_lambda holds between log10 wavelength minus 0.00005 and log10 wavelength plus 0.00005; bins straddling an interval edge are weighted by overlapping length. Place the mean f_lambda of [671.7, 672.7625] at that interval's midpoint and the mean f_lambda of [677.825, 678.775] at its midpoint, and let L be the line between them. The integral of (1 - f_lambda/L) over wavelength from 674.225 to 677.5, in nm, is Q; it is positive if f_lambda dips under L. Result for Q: 0.072 nm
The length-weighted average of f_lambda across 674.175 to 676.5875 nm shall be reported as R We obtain 8.73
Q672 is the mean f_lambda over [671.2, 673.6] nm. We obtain 8.77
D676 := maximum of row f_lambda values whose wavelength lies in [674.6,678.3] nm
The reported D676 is 9.285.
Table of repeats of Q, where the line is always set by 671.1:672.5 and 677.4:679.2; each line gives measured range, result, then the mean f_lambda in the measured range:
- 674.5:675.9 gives -0.01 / 8.71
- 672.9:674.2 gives -0.01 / 8.76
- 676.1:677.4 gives 0.03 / 8.45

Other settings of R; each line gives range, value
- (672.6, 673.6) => 8.86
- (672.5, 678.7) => 8.69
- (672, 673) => 8.81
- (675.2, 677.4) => 8.53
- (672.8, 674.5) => 8.78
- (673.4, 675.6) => 8.74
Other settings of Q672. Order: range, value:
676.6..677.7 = 8.25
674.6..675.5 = 8.79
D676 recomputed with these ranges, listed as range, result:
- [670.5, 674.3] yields 9.124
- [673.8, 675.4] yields 9.003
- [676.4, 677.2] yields 8.721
